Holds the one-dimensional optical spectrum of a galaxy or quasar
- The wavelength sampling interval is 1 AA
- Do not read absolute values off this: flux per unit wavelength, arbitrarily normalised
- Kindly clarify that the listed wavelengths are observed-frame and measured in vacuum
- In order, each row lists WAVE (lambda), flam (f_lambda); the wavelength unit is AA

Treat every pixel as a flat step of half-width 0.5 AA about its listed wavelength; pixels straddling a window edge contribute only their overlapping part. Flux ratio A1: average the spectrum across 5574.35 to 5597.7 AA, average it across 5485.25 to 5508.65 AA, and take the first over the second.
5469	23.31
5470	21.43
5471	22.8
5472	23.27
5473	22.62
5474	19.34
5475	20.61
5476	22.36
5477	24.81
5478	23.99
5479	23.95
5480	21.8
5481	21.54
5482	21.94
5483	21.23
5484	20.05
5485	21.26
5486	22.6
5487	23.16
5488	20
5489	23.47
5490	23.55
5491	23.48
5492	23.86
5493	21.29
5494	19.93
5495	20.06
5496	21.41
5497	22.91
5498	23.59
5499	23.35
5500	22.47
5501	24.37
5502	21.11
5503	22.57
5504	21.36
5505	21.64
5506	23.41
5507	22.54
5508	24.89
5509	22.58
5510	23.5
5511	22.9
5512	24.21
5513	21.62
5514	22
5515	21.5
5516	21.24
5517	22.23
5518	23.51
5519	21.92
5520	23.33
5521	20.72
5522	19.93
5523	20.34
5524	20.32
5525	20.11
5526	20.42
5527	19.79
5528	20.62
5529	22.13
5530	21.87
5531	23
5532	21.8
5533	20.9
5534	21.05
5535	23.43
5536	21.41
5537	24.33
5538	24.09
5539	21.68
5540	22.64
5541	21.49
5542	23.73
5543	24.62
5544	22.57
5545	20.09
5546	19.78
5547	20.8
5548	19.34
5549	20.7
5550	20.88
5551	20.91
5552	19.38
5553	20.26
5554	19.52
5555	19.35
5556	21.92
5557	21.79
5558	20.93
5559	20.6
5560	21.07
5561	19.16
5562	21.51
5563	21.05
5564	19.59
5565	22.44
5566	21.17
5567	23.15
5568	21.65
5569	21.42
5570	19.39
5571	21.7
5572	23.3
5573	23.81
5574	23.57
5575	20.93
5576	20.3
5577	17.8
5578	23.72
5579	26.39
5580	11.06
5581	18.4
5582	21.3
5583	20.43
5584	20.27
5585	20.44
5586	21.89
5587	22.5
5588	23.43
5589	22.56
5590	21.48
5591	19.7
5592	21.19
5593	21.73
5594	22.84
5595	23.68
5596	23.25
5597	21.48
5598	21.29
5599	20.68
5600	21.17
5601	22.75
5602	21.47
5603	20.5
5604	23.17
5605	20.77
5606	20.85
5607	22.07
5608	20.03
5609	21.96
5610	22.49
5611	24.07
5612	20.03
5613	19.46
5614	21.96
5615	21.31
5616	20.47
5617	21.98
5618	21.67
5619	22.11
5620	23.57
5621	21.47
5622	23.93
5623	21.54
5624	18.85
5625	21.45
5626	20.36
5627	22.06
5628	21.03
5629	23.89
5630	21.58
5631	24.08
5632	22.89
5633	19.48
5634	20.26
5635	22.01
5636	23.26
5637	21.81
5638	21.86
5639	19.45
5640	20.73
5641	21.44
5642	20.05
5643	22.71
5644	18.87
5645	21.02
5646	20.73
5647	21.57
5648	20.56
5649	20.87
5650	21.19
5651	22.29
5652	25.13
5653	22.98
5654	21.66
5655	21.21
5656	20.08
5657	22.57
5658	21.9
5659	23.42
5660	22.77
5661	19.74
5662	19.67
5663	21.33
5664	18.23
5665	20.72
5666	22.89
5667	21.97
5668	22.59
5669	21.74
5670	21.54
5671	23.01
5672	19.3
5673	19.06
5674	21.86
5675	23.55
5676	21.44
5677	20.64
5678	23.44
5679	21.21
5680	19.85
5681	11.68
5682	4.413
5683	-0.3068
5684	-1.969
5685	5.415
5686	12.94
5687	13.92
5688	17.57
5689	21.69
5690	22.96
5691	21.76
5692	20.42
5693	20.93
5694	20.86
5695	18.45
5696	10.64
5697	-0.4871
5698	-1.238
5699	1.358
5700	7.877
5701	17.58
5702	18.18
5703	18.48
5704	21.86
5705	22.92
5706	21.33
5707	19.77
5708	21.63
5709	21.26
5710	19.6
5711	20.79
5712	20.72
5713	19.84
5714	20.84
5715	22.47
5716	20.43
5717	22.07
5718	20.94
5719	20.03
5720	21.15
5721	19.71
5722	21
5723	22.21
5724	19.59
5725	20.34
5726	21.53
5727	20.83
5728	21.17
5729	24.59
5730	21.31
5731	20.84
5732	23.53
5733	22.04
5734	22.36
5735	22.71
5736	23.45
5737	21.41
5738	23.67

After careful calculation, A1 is 0.9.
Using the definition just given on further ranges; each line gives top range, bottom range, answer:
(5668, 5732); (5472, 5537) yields 0.82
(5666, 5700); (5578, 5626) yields 0.74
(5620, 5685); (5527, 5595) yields 0.95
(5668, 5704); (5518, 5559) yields 0.73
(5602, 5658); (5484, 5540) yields 0.97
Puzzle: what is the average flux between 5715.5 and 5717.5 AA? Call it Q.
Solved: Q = 21.2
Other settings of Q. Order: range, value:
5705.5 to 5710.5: 20.7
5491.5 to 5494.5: 21.7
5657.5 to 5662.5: 21.5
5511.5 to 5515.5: 22.3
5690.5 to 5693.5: 21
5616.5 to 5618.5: 21.8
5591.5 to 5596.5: 22.5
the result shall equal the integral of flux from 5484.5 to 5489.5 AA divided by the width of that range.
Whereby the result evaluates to 22.1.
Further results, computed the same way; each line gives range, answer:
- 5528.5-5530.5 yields 22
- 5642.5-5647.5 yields 21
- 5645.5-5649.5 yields 20.9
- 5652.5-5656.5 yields 21.5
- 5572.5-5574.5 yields 23.7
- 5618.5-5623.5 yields 22.5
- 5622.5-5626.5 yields 20.6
